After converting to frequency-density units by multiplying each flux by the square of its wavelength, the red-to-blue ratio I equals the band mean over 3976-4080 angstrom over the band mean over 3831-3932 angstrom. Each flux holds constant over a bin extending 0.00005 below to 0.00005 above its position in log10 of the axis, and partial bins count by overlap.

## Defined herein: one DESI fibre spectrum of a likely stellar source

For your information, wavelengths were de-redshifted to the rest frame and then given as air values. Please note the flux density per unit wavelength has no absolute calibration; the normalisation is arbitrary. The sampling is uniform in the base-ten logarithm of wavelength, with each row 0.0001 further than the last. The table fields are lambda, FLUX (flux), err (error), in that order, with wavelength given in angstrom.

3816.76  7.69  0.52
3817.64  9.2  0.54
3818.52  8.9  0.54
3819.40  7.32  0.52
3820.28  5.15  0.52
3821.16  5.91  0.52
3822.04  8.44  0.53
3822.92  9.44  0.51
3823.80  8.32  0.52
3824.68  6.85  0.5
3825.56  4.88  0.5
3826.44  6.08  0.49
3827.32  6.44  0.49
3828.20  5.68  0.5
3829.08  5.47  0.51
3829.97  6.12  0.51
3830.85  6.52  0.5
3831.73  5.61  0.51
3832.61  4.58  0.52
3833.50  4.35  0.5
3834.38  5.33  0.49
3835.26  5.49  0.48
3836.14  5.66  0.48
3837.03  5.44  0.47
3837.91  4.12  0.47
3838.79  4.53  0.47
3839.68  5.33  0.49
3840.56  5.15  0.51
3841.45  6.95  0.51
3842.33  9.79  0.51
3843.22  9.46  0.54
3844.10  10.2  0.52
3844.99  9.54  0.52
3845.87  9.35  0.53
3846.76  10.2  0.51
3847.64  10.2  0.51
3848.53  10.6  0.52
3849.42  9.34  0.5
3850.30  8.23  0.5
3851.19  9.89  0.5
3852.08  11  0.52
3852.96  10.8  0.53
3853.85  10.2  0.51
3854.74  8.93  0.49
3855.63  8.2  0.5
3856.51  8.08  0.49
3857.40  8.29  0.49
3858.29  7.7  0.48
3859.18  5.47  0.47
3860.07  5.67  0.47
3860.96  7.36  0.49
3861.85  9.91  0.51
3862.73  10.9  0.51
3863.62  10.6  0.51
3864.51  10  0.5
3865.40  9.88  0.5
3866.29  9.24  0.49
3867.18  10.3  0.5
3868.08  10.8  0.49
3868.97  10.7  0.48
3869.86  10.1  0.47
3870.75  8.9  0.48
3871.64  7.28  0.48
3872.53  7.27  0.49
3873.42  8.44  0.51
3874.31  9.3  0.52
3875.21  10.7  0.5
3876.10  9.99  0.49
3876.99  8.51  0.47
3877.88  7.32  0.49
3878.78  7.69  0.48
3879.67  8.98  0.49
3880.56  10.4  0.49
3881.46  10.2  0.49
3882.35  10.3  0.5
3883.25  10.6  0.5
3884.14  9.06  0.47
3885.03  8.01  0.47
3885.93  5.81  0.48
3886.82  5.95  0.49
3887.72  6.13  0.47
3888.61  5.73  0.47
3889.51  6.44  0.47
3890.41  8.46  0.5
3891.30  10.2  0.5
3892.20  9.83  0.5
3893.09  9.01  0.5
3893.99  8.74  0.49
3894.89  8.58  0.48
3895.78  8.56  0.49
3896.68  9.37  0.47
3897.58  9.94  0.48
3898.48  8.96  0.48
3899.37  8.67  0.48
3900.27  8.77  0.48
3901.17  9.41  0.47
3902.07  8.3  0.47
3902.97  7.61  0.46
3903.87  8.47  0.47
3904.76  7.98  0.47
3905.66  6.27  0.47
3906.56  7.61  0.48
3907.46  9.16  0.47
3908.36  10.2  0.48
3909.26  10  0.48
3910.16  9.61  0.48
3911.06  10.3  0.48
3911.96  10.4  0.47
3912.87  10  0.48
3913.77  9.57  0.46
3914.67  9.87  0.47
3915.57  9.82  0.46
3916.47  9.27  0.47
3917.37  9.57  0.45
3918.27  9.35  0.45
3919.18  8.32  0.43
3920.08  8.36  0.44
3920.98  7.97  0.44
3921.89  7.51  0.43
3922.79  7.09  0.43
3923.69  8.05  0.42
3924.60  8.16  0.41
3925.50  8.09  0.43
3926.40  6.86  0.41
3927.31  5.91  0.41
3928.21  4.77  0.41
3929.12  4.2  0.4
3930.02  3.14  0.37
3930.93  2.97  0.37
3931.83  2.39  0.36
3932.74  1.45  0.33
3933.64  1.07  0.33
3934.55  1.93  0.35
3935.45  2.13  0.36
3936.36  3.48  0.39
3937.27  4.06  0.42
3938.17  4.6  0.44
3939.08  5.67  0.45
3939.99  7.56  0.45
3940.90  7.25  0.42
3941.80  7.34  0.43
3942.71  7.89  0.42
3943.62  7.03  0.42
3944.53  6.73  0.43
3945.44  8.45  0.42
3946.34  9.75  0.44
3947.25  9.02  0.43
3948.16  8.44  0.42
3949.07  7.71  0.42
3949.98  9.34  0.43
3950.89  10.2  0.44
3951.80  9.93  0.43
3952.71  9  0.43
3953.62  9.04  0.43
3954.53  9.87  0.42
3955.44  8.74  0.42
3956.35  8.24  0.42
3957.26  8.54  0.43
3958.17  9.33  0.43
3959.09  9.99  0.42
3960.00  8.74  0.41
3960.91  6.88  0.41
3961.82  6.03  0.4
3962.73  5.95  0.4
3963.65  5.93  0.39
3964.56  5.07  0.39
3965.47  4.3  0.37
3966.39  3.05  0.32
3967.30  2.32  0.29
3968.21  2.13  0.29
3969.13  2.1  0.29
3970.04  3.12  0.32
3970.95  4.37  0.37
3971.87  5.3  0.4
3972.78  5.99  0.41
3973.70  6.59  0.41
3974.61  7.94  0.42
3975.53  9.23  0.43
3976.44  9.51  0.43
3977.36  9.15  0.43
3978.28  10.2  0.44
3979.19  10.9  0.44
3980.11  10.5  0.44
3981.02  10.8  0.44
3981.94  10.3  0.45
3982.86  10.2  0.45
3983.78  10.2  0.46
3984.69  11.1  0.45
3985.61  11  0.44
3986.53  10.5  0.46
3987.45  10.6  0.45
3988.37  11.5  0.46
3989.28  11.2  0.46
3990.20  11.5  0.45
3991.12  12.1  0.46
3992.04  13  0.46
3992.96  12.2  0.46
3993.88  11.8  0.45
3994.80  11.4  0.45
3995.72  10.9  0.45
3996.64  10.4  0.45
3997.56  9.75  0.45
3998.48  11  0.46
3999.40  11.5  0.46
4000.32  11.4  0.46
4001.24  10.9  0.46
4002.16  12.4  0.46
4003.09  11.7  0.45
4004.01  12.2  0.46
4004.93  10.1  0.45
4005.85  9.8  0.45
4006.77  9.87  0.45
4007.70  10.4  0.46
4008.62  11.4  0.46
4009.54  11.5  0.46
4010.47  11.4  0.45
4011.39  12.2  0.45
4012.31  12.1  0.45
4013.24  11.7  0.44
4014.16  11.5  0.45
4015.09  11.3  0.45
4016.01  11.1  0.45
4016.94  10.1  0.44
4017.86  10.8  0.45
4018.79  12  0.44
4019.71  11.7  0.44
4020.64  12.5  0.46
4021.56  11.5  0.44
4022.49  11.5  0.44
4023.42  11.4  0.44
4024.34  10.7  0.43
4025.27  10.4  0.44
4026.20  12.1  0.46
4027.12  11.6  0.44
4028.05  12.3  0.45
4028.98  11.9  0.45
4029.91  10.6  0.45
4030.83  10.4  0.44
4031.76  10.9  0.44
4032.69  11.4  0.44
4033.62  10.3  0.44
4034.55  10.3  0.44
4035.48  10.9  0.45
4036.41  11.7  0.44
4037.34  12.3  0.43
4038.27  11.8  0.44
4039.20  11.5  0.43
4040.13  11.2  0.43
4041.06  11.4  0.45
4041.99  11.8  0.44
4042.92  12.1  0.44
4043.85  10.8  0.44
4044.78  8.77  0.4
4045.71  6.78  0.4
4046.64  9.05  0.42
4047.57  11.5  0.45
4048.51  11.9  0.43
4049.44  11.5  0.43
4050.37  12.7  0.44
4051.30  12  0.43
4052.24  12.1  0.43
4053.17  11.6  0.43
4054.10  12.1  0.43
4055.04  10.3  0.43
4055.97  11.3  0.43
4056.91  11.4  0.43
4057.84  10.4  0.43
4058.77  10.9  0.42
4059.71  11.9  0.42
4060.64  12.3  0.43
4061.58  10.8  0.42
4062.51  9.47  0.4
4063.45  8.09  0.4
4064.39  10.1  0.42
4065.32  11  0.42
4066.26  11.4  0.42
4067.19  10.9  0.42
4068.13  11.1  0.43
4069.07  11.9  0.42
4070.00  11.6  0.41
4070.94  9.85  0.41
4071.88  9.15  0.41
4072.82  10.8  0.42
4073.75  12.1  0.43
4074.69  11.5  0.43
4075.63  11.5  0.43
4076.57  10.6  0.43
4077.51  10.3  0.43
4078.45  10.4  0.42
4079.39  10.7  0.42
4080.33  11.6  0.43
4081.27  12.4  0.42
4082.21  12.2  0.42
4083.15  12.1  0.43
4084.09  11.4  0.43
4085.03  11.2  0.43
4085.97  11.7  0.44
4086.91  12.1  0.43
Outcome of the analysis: 1.4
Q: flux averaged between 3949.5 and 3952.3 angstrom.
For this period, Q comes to 9.79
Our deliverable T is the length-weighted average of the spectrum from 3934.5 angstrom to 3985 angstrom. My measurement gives 7.34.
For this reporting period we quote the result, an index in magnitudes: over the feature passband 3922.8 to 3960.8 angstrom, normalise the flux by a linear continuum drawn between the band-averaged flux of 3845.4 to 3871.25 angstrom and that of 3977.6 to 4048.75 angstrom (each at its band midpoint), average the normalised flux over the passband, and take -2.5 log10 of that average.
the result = 0.46 mag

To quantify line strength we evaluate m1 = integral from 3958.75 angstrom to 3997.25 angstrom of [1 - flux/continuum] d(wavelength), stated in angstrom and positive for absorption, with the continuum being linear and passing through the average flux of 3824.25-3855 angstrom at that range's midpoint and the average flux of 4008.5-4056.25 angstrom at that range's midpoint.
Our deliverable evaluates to 6.6 angstrom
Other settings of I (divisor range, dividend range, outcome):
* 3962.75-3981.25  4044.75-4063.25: 1.79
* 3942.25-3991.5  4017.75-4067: 1.41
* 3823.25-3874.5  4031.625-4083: 1.54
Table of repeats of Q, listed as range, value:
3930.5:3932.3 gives 2.67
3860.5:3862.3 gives 8.67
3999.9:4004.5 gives 11.7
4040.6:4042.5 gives 11.6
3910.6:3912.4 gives 10.4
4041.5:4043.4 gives 11.9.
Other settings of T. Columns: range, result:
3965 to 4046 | 10.2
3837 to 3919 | 8.79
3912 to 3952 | 6.88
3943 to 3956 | 8.79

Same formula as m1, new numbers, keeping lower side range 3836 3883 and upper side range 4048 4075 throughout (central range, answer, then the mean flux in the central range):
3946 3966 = 3.5 angstrom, 8.15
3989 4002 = -1.3 angstrom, 11.4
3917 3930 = 3.0 angstrom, 7.29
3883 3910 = 2.4 angstrom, 8.39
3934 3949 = 5.2 angstrom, 6.34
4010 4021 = -1.0 angstrom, 11.5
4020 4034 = -0.8 angstrom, 11.3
